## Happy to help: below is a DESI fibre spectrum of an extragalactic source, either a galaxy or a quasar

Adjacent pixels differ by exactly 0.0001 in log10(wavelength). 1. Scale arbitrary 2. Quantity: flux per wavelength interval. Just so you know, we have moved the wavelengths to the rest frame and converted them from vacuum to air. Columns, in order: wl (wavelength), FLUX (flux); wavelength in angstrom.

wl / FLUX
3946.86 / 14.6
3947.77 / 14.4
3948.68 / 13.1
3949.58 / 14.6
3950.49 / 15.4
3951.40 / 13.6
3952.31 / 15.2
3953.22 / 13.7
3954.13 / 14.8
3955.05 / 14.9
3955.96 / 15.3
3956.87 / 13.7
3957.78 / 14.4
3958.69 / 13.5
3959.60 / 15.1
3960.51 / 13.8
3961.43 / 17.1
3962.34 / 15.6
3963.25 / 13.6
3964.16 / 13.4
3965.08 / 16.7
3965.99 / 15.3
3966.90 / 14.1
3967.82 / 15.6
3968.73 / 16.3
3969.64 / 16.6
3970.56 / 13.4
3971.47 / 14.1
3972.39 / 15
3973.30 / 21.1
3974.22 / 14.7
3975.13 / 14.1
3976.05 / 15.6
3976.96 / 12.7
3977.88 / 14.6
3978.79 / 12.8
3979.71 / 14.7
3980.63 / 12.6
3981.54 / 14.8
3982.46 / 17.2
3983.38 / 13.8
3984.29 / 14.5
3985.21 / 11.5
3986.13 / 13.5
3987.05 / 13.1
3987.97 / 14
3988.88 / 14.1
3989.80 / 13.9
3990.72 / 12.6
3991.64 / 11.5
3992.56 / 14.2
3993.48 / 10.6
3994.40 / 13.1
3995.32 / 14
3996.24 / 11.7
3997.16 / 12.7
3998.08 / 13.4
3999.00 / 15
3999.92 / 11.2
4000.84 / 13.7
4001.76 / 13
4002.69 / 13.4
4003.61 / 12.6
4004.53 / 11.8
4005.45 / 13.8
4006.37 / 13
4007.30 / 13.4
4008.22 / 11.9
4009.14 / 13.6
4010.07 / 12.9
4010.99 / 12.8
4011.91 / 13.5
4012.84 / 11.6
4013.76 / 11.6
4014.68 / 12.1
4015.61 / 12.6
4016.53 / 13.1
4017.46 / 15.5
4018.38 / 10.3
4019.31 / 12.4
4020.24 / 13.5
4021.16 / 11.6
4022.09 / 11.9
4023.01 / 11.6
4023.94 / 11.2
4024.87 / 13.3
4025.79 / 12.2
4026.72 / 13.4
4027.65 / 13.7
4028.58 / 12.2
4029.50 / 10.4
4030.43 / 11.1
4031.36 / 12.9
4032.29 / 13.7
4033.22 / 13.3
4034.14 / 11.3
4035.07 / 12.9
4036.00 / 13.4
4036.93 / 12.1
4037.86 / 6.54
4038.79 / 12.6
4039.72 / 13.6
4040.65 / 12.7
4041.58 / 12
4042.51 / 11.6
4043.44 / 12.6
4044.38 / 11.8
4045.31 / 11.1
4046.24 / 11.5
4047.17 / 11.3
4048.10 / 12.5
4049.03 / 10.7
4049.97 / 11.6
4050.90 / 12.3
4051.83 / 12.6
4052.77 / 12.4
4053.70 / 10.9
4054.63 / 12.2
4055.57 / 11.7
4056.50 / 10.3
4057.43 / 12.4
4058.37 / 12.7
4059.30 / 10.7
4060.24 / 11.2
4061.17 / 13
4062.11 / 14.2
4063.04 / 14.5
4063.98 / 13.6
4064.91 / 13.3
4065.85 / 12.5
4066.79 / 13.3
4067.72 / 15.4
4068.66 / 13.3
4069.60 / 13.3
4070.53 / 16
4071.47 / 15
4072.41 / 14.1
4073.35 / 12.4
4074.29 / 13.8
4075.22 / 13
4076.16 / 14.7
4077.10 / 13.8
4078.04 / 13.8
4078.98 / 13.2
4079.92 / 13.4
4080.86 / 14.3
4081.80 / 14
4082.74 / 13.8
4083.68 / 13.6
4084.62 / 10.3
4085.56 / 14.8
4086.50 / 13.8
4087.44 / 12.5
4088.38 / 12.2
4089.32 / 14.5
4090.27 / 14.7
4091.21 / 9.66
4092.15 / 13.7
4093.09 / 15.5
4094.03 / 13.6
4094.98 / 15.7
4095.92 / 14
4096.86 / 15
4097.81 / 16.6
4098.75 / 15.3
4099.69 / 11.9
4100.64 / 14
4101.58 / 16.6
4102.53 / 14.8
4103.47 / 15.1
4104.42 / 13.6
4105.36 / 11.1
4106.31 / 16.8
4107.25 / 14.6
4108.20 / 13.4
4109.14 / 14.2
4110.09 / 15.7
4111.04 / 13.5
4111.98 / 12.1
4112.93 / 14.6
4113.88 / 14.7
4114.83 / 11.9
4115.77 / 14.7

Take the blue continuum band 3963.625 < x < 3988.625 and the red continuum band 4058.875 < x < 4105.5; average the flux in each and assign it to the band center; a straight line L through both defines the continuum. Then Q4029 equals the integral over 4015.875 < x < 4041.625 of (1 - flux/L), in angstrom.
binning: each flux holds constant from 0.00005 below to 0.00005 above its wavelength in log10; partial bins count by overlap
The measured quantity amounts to 3.4 angstrom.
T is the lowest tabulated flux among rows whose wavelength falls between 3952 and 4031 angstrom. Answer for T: 10.3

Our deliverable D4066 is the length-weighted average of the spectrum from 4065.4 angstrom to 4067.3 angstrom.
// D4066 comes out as 13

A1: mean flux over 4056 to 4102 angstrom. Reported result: 13.6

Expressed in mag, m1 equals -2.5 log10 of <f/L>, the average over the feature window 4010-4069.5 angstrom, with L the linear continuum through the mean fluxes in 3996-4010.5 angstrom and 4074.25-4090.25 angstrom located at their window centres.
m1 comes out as 0.08 mag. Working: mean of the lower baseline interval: 13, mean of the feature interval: 12.3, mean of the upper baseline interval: 13.5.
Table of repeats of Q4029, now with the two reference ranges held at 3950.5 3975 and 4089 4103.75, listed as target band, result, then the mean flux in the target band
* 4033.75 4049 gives 2.96 angstrom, 11.8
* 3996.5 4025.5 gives 4.11 angstrom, 12.7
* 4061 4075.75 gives 0.73 angstrom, 13.8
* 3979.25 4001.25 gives 2.22 angstrom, 13.4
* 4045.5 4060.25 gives 2.94 angstrom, 11.7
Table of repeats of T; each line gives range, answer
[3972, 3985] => 12.6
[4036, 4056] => 6.54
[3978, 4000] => 10.6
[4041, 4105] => 9.66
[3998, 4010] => 11.2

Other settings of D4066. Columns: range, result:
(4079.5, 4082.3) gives 13.9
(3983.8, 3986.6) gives 13.2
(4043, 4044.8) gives 12.1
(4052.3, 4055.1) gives 11.8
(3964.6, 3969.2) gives 15.6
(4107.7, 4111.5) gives 14.2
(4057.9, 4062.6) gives 12.4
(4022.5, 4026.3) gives 12.1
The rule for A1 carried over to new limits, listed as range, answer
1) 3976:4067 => 12.6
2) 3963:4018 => 13.7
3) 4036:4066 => 12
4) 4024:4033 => 12.5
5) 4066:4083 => 13.9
